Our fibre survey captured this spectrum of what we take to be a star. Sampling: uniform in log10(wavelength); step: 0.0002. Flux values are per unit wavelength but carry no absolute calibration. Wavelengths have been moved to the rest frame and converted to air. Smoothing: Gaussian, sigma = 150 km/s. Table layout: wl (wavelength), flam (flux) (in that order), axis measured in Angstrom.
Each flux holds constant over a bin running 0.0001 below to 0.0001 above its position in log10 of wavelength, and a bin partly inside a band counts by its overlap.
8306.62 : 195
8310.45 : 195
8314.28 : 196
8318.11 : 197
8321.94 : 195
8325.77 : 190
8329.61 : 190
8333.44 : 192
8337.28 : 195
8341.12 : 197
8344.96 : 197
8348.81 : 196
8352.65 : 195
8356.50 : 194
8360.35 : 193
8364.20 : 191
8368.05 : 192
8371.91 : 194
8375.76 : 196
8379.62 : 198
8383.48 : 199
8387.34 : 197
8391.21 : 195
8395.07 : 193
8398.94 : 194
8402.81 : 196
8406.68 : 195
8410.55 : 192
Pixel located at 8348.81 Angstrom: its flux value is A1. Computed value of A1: 196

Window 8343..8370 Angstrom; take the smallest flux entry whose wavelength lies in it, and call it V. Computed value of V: 191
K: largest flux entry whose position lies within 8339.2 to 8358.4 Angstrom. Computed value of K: 197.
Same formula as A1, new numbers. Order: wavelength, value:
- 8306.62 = 195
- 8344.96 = 197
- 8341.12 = 197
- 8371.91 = 194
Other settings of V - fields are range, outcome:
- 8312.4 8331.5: 190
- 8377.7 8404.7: 193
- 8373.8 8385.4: 196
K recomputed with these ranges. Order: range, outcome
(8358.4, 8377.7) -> 196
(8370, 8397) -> 199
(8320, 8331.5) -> 195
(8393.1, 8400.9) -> 194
